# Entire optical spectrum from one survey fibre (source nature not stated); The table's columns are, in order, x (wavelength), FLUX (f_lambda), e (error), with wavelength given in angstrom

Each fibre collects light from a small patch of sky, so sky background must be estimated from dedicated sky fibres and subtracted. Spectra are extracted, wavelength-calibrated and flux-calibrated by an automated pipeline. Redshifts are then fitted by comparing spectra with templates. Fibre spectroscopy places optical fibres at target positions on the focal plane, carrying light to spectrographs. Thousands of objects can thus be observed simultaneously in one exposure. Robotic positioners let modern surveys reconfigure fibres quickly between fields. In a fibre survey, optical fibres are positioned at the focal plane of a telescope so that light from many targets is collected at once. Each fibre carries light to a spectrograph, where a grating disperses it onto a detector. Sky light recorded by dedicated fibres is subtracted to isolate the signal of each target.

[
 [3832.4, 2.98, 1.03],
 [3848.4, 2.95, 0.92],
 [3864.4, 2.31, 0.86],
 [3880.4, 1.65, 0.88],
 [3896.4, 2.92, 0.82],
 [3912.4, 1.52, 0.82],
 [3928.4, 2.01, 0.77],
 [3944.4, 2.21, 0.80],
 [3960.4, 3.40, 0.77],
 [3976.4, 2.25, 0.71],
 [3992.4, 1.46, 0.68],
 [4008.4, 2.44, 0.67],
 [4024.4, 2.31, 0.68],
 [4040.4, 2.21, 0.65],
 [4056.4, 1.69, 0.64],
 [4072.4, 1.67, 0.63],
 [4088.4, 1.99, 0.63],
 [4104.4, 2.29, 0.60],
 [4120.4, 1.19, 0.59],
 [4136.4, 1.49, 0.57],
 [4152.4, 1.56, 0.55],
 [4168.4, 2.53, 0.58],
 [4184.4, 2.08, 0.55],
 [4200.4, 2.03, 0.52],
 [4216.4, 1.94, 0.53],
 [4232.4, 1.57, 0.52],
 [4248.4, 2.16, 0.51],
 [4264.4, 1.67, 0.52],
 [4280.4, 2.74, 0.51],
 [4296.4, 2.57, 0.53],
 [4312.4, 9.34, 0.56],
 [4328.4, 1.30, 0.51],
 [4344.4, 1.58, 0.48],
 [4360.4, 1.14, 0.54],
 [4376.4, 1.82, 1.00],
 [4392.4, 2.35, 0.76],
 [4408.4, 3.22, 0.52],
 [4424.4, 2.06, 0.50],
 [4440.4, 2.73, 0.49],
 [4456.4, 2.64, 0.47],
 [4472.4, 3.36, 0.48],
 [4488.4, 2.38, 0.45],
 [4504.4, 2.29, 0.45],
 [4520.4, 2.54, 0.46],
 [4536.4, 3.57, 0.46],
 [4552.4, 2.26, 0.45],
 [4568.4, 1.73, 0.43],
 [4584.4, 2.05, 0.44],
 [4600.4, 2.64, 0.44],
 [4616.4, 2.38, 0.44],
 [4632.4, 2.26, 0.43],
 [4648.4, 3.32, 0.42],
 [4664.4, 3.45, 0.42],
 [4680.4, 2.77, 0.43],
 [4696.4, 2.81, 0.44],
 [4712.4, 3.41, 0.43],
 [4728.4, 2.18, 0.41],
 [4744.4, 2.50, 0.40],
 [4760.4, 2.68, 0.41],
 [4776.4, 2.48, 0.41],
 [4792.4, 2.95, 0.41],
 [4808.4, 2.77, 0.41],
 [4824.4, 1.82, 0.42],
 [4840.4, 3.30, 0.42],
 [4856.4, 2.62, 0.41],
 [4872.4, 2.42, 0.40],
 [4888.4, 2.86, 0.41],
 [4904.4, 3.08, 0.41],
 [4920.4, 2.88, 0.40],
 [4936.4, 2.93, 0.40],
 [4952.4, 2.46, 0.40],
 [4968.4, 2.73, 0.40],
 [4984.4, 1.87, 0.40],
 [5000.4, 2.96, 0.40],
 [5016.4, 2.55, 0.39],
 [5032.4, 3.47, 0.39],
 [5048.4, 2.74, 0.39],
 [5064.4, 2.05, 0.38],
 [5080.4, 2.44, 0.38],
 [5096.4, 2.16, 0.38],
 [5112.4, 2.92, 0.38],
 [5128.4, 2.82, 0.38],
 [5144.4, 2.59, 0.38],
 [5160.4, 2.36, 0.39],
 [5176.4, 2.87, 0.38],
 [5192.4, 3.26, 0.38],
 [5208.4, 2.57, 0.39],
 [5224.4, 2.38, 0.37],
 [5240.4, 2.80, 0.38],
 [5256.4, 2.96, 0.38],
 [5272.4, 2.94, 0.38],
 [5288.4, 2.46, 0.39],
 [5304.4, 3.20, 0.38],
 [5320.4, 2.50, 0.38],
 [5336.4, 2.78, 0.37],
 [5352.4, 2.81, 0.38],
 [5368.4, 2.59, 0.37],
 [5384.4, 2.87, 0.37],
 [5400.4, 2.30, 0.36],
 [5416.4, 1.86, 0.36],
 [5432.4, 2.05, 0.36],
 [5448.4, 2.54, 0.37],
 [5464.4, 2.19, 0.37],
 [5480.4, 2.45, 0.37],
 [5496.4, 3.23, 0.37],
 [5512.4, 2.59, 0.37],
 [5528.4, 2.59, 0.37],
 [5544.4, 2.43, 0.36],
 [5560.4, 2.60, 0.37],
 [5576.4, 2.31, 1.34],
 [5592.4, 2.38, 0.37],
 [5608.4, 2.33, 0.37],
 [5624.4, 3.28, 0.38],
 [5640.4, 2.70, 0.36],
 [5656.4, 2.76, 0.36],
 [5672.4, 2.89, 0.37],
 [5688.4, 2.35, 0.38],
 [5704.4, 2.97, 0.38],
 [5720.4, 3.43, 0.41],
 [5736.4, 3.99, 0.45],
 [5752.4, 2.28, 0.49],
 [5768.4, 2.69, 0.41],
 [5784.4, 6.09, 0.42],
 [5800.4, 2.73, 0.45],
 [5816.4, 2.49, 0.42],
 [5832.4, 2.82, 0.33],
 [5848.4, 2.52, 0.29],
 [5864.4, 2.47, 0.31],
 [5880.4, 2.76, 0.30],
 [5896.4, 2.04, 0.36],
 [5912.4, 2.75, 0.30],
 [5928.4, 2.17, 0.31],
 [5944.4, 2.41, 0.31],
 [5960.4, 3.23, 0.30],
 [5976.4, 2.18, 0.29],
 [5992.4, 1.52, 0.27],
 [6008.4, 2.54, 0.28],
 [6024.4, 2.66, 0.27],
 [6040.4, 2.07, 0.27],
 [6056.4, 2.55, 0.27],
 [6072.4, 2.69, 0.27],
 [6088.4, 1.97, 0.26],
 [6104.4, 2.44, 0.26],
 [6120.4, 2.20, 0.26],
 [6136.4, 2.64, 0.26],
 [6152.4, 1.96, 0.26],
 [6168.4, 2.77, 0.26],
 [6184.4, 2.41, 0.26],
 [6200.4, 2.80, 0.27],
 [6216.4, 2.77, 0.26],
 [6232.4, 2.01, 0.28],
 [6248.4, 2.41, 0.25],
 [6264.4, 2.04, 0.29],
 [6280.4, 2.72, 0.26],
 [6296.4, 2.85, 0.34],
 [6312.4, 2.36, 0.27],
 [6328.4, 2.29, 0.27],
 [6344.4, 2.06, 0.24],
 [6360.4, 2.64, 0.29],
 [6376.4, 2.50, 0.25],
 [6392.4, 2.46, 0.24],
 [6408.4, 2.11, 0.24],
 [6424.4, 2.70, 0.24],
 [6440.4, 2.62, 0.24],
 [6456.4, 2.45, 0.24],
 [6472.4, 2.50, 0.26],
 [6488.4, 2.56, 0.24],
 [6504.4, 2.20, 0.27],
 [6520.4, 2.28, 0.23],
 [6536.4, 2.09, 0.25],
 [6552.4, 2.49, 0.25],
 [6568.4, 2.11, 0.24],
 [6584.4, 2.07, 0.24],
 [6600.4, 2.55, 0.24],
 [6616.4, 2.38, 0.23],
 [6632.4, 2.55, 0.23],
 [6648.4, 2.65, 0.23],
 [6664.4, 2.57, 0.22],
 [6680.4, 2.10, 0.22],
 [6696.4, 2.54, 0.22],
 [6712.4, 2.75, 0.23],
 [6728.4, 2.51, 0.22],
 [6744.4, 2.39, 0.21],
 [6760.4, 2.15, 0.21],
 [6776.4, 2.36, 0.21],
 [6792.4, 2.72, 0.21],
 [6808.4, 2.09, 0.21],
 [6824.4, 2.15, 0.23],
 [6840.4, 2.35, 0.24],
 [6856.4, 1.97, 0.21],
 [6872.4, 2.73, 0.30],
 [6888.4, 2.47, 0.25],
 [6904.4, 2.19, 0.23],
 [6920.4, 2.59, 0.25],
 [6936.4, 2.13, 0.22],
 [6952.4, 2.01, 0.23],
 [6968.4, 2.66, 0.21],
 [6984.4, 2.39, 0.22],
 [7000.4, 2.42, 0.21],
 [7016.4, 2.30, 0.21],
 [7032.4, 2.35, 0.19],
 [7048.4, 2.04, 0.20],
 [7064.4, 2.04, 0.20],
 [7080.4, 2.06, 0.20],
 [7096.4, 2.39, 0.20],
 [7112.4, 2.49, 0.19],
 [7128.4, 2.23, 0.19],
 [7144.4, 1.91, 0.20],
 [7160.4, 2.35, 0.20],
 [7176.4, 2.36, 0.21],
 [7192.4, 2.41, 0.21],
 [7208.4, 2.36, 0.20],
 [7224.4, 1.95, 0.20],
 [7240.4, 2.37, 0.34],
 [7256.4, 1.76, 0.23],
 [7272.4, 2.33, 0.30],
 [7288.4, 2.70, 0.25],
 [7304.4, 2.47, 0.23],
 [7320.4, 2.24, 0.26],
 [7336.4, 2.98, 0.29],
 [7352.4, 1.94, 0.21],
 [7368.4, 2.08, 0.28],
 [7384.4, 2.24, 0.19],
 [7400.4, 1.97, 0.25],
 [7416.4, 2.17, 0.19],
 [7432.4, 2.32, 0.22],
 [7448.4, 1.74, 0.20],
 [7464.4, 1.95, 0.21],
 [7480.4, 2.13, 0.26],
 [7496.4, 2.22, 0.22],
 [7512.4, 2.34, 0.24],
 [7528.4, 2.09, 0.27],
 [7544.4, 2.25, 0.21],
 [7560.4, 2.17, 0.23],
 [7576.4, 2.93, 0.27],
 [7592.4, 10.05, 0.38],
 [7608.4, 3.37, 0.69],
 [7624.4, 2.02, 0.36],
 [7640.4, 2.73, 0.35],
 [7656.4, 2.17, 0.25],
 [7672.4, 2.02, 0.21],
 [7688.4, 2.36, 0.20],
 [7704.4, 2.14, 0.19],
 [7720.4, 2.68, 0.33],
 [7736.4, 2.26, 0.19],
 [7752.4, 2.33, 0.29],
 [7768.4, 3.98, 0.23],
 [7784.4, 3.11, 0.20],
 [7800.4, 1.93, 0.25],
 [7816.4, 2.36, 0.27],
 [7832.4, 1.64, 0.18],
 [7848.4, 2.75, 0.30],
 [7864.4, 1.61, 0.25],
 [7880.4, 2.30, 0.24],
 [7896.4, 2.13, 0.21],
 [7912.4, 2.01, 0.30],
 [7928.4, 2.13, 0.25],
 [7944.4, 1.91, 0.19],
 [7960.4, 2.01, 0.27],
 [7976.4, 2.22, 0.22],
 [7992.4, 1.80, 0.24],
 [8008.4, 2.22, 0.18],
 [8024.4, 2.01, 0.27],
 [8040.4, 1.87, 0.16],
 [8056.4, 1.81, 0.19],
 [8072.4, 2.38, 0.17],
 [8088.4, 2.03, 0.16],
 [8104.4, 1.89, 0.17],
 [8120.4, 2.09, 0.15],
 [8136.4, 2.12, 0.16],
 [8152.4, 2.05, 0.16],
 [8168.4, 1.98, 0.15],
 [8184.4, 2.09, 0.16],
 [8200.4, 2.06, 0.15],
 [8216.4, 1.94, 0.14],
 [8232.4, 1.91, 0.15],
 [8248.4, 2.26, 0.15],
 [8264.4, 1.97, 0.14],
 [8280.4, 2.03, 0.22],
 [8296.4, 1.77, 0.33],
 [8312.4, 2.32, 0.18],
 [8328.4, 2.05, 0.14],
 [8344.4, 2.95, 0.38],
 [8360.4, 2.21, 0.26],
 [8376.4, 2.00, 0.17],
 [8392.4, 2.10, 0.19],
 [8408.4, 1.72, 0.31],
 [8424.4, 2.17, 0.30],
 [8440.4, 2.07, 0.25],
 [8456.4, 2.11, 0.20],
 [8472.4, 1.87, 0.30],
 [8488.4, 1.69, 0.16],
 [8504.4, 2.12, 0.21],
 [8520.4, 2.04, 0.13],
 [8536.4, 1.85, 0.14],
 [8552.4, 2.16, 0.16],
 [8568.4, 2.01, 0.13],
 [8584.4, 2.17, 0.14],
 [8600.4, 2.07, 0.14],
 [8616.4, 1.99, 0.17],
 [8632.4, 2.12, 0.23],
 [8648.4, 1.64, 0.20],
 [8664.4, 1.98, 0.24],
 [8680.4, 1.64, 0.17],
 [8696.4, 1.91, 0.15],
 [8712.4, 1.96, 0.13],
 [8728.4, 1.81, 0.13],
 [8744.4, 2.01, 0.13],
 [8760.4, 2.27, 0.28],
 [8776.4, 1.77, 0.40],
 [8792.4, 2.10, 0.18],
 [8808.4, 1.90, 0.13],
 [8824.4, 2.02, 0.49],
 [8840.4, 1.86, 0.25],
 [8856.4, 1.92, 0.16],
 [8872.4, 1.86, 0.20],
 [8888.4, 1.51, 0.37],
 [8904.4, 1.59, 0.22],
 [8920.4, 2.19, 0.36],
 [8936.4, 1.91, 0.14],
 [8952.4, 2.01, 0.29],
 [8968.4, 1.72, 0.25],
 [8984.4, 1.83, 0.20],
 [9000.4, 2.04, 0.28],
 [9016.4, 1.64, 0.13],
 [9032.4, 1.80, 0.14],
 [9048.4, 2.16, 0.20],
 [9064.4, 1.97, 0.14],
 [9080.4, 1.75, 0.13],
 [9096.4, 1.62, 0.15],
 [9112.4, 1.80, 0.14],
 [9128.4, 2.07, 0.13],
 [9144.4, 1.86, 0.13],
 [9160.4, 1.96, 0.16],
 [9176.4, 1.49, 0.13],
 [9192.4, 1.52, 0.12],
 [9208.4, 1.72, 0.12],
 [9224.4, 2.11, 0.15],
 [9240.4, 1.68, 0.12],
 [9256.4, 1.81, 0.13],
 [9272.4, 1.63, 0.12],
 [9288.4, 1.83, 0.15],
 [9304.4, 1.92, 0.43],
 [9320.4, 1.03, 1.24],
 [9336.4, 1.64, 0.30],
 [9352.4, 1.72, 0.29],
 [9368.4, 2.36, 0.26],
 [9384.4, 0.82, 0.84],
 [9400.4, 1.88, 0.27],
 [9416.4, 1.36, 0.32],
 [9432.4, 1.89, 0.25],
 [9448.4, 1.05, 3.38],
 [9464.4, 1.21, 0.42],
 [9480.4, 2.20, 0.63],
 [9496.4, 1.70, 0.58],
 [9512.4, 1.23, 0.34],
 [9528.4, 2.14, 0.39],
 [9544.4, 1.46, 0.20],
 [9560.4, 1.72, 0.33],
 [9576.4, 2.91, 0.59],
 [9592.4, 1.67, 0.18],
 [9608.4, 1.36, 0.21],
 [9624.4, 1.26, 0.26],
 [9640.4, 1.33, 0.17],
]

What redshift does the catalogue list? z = 0.156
